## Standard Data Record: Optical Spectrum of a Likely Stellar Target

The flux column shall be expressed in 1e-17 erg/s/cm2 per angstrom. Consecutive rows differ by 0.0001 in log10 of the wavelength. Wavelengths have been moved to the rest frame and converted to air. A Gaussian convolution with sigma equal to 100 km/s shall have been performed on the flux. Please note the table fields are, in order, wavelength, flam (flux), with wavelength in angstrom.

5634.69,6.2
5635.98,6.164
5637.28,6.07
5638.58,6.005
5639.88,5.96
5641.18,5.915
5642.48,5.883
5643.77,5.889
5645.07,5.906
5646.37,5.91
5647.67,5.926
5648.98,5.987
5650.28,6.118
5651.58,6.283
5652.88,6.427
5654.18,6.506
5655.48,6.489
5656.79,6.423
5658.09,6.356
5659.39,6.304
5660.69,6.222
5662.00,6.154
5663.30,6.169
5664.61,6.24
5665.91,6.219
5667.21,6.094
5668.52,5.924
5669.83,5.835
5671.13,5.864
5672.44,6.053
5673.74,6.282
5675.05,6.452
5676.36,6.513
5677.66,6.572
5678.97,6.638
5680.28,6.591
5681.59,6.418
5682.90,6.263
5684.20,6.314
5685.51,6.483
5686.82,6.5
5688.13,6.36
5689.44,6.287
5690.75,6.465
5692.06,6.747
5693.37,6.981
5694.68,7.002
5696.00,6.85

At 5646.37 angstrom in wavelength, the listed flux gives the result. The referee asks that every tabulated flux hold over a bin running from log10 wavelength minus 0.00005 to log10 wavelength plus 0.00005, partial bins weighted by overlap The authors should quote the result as 5.91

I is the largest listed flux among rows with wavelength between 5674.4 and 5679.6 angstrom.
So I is 6.638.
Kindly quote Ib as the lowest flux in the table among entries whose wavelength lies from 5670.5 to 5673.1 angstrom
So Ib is 5.864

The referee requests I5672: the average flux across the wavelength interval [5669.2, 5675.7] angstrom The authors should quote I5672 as 6.1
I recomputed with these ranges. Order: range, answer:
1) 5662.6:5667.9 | 6.24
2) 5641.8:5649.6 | 5.987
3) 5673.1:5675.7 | 6.452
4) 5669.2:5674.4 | 6.282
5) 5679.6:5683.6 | 6.591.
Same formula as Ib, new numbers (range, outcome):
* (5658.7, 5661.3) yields 6.222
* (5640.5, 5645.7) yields 5.883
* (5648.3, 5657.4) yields 5.987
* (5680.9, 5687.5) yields 6.263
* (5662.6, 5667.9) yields 6.094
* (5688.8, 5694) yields 6.287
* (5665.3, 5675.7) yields 5.835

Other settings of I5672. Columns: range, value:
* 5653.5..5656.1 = 6.51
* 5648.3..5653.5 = 6.19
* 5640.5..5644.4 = 5.91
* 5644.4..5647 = 5.91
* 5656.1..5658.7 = 6.38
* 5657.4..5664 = 6.24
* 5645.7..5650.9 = 5.97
